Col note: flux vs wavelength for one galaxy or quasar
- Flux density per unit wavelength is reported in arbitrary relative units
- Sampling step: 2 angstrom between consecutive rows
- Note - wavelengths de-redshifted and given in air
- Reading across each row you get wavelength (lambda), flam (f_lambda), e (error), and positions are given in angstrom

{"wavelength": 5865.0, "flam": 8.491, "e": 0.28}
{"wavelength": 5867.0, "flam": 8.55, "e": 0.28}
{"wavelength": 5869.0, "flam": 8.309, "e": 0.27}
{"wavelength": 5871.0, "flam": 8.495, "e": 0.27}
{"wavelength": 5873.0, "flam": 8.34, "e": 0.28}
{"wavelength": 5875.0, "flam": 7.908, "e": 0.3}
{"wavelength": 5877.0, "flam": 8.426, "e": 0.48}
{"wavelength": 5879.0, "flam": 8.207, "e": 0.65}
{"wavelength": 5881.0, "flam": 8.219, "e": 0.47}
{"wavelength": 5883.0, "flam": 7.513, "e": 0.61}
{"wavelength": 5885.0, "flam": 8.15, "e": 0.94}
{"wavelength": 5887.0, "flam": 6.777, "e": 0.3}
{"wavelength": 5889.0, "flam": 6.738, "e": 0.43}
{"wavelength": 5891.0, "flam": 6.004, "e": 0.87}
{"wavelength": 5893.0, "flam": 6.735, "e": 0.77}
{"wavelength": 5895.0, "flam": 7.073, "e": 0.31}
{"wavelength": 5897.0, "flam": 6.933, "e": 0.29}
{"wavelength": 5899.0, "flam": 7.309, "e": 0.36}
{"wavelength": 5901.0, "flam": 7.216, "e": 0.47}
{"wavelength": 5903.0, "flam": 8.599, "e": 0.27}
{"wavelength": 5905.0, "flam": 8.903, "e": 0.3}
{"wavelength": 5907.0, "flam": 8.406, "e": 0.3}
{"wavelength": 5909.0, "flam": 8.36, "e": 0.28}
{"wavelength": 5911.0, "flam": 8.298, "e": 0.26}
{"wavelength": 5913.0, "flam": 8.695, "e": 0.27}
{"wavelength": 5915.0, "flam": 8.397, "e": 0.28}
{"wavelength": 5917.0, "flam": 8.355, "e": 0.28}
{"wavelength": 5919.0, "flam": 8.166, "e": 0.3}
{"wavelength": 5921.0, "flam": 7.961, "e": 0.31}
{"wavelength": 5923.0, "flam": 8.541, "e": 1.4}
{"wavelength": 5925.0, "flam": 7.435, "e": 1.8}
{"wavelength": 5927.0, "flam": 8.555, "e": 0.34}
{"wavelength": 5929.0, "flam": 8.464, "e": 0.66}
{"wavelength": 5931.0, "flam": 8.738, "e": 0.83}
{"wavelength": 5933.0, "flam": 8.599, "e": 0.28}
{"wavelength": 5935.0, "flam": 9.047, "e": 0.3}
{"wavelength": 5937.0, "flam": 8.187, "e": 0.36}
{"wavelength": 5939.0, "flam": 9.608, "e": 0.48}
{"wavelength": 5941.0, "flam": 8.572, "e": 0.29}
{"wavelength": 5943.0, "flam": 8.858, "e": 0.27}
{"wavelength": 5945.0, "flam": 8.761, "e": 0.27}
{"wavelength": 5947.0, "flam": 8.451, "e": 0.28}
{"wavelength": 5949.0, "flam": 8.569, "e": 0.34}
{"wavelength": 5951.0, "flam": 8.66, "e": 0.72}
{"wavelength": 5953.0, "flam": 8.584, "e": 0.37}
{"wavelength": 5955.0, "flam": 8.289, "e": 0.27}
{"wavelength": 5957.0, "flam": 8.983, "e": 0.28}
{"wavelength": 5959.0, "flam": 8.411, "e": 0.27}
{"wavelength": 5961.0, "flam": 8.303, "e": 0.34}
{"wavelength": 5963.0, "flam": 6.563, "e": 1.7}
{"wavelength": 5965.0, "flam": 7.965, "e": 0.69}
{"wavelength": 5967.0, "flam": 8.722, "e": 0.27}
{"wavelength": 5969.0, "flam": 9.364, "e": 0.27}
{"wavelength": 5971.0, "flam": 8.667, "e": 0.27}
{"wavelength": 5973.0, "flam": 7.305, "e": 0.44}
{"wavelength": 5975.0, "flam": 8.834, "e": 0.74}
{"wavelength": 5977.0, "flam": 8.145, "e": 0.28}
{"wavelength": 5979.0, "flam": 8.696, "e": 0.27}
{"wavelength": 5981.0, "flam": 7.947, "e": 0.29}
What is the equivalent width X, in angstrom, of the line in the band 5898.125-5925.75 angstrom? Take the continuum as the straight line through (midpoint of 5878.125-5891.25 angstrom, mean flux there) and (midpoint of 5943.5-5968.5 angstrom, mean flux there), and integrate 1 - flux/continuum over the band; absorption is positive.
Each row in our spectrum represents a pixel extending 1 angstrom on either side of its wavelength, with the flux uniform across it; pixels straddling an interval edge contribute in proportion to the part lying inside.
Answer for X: -1.4 angstrom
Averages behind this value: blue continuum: 7.44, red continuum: 8.39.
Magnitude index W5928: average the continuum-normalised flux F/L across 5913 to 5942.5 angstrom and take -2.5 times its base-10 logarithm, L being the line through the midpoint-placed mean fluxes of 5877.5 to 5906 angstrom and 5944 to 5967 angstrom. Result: -0.07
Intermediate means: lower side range 7.47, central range 8.49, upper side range 8.34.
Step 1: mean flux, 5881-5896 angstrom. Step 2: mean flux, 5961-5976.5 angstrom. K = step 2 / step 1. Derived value 1.16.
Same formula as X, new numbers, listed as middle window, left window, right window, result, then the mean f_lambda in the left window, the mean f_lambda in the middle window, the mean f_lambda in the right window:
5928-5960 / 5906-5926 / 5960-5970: -1.8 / 8.26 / 8.67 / 8.18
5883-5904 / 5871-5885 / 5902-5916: 2.9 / 8.13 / 7.17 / 8.52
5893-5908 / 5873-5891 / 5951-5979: 0.2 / 7.68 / 7.71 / 8.34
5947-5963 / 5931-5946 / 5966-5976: 0.5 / 8.8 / 8.41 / 8.58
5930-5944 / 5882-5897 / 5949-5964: -1.6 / 6.99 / 8.8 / 8.28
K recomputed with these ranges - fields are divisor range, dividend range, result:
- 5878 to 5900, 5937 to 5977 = 1.17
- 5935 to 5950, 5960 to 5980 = 0.94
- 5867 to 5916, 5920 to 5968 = 1.08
